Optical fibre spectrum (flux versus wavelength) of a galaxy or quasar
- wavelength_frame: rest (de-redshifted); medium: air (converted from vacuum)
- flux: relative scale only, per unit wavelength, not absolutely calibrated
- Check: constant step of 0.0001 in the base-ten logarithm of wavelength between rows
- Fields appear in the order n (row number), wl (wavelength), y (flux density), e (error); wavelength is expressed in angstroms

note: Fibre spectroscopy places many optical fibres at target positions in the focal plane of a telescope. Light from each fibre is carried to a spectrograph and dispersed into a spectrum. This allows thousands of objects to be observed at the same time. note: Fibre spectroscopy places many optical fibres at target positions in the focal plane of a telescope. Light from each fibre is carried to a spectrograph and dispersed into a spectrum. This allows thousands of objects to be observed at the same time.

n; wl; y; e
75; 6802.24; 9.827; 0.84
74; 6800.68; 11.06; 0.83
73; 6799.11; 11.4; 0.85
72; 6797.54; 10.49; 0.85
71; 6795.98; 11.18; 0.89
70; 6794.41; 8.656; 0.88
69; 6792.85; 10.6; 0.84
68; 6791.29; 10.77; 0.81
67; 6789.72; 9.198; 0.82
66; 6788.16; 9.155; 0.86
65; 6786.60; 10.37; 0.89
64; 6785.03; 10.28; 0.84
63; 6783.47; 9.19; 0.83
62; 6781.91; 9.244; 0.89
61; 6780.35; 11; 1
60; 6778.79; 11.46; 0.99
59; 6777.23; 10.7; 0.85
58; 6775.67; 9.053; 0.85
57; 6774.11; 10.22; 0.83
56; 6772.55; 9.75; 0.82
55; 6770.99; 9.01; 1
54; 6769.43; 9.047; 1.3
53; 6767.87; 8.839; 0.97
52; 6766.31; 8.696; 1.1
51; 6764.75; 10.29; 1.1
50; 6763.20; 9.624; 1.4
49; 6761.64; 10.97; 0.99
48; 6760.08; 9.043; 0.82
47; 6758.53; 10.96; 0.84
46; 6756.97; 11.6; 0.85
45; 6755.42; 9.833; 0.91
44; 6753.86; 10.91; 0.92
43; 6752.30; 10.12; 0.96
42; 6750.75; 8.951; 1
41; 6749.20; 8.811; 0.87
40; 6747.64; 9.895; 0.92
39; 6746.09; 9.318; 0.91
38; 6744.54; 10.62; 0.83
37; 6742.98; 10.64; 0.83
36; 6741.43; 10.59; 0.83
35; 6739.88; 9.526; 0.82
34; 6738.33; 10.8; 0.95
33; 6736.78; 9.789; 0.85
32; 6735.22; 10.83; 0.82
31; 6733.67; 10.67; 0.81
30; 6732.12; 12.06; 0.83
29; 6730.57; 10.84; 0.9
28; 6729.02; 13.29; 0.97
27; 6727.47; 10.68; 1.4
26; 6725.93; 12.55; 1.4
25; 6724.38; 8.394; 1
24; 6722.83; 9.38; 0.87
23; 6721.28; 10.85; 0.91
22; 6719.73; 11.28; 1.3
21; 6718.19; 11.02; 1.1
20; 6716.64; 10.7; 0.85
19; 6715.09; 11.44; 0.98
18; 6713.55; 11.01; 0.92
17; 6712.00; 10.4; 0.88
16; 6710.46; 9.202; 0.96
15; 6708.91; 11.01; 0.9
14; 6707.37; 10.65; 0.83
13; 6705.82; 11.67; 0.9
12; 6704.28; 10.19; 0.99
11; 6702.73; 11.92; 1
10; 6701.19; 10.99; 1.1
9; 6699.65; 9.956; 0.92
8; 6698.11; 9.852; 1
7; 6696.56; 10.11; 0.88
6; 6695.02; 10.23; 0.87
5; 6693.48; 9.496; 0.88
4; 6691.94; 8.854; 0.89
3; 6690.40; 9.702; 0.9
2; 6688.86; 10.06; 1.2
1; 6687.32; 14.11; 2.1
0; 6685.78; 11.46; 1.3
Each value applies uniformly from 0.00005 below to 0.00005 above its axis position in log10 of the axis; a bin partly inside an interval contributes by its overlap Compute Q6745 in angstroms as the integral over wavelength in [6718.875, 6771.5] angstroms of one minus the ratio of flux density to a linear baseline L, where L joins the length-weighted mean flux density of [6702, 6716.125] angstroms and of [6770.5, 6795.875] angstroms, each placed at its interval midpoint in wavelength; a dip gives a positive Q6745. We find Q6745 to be 0.73 angstroms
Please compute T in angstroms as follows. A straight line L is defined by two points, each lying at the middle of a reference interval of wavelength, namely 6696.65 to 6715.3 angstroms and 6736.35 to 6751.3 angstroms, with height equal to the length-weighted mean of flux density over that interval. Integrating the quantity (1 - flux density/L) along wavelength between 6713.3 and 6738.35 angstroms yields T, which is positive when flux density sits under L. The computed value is -1.6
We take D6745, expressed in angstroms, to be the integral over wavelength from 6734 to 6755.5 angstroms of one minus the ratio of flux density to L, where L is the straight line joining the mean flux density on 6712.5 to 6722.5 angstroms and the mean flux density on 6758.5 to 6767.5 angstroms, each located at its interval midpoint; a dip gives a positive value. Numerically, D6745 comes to 0.4 angstroms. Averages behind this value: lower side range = 11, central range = 10.1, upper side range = 9.8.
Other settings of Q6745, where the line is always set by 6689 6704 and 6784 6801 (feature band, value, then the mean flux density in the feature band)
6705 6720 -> -1.0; 10.8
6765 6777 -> 1.0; 9.34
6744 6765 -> 0.3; 10.1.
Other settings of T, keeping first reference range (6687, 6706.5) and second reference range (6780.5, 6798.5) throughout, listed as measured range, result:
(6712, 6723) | -0.5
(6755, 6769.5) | 0.3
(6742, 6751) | 0.4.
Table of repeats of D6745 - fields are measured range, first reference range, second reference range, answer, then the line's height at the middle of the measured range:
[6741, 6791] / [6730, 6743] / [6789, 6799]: 2.4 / 10.4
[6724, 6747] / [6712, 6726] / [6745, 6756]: -1.3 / 10.1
